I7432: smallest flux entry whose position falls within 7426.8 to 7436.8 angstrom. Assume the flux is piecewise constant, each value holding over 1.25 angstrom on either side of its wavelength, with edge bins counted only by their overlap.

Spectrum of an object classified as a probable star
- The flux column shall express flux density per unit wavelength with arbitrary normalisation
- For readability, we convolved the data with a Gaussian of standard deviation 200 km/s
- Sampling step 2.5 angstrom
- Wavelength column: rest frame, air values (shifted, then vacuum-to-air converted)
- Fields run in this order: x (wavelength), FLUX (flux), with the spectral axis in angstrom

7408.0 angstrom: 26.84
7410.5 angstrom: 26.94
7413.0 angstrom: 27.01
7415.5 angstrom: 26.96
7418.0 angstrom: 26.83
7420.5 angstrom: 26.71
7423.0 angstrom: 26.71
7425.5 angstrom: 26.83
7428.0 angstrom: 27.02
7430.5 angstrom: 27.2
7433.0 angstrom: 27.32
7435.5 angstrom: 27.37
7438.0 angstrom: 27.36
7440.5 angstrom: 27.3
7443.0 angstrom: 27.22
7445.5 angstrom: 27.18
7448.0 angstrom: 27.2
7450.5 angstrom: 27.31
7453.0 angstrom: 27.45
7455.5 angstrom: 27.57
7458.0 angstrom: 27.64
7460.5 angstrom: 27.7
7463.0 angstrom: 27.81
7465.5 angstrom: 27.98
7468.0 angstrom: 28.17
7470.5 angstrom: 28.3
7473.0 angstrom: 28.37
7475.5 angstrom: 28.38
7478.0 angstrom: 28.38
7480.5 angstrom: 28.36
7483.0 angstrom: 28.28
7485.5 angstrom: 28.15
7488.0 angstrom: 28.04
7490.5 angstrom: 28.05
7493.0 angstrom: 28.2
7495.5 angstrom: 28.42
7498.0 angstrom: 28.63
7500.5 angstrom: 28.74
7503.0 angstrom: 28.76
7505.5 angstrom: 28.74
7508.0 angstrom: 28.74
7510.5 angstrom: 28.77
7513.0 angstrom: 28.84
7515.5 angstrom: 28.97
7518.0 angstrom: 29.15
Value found 27.02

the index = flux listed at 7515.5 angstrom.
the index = 28.97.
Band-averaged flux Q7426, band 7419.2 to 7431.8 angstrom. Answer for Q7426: 26.9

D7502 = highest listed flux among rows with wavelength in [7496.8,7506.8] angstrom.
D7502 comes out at 28.76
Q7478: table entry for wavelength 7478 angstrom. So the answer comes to 28.38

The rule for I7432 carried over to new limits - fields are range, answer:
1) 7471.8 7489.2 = 28.04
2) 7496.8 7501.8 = 28.63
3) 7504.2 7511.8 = 28.74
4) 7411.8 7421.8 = 26.71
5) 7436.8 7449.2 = 27.18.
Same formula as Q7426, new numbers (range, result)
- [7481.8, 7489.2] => 28.2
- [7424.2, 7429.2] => 26.9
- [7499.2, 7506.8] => 28.7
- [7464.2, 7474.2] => 28.2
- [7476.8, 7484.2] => 28.3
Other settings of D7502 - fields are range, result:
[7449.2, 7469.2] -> 28.17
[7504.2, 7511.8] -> 28.77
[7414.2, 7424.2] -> 26.96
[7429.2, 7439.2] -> 27.37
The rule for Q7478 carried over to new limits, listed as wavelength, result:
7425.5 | 26.83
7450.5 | 27.31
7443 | 27.22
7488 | 28.04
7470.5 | 28.3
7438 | 27.36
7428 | 27.02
